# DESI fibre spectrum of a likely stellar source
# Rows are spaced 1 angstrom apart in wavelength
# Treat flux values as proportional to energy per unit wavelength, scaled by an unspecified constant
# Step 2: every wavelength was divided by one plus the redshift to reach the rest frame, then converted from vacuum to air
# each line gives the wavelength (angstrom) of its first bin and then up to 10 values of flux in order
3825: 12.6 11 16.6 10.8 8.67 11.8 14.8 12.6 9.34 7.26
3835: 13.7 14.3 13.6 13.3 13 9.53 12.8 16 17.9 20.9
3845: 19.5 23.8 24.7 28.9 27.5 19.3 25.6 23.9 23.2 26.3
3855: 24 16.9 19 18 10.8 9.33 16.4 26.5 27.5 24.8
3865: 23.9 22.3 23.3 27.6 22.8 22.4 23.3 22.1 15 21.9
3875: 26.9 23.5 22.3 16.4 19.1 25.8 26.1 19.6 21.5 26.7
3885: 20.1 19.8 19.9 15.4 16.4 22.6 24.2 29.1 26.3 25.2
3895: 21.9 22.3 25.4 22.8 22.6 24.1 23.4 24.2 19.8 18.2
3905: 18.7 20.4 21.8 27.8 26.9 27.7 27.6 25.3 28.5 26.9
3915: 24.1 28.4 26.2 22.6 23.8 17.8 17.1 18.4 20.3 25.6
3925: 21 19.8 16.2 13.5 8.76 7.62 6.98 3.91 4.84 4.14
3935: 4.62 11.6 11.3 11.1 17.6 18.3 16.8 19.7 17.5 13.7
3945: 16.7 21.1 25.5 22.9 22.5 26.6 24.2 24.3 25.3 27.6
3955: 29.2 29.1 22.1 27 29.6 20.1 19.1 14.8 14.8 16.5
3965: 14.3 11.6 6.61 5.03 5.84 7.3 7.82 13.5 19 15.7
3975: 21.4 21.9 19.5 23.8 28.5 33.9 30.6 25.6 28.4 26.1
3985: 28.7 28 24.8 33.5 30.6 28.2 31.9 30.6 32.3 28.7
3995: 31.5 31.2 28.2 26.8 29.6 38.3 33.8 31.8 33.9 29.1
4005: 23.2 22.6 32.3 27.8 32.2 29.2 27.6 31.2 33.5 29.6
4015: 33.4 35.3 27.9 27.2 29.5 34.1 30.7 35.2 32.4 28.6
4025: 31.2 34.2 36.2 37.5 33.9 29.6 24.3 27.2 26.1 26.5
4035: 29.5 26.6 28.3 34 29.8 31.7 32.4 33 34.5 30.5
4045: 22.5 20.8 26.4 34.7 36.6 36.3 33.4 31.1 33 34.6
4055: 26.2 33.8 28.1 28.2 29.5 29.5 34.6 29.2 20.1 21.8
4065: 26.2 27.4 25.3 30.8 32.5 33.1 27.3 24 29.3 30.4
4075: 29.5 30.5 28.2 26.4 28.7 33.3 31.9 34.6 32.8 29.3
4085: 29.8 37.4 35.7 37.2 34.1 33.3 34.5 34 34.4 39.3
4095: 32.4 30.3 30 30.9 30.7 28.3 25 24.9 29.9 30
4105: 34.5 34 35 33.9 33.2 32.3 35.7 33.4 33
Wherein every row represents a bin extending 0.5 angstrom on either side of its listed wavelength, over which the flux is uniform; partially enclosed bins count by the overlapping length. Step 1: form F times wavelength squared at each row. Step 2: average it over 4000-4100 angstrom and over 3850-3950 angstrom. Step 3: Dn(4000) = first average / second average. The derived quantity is 1.62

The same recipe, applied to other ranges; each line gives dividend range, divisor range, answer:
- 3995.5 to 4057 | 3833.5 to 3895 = 1.61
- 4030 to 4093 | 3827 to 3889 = 1.73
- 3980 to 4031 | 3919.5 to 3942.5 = 2.30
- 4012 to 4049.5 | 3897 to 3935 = 1.64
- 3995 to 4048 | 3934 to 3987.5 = 1.59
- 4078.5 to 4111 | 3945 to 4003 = 1.44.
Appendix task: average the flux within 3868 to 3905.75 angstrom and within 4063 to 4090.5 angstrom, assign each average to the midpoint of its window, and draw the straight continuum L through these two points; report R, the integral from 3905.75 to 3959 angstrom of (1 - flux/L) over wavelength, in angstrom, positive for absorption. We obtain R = 9.2 angstrom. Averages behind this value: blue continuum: 22.2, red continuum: 30.2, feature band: 19.9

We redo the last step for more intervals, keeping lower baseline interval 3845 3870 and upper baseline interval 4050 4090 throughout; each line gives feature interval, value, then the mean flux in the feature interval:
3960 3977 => 8.13 angstrom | 13.8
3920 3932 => 4.51 angstrom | 15.5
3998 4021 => -2.03 angstrom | 30.5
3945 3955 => 0.58 angstrom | 24.3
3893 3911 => 0.48 angstrom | 23.3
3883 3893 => 0.70 angstrom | 21.8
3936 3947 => 3.85 angstrom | 16.6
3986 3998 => -1.11 angstrom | 29.9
